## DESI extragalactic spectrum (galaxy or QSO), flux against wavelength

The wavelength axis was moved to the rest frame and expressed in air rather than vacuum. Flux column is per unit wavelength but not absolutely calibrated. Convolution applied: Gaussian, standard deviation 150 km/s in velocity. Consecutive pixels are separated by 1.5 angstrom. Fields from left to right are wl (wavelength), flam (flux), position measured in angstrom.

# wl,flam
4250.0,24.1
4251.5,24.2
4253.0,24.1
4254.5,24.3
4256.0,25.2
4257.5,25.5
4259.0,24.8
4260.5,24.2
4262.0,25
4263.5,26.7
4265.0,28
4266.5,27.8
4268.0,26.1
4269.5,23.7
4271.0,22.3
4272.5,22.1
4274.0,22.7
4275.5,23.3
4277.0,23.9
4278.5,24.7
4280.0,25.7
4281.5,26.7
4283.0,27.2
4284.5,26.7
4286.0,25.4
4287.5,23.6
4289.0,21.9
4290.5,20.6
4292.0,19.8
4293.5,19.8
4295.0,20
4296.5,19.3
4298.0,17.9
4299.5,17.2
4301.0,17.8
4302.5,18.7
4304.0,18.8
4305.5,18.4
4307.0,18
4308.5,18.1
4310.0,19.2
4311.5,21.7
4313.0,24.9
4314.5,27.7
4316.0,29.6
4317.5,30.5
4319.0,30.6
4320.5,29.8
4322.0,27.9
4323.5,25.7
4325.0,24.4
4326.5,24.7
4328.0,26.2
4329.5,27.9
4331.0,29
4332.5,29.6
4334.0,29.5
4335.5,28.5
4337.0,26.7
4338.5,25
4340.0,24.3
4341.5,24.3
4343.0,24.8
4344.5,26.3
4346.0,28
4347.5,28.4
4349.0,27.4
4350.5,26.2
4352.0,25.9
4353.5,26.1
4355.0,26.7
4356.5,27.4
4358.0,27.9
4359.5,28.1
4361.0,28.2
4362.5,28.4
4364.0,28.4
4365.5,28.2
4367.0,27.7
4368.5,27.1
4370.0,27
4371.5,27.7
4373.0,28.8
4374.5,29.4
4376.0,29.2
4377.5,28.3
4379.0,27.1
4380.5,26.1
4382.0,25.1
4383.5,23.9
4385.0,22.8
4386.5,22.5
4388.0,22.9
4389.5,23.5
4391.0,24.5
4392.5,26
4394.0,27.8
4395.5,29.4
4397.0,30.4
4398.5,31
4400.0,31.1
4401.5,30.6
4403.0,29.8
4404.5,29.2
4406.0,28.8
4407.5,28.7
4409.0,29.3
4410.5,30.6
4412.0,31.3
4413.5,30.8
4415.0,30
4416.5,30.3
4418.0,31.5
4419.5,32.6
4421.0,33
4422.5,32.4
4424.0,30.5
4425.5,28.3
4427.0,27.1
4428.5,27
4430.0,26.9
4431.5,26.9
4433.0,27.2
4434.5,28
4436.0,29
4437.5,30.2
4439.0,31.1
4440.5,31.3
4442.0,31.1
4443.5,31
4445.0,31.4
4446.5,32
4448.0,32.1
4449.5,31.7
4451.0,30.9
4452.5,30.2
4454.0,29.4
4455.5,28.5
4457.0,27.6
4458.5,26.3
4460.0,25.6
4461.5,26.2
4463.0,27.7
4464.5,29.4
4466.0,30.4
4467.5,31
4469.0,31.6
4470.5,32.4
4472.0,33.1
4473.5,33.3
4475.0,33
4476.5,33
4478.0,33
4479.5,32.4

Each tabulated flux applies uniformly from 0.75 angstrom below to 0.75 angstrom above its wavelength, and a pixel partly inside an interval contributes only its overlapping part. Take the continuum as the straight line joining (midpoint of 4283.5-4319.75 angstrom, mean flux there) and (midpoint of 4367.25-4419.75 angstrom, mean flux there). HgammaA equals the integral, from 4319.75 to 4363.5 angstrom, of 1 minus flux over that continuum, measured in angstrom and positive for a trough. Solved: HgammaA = -4.3 angstrom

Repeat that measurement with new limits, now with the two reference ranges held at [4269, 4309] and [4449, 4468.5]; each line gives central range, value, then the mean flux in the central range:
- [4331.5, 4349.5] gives -2.34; 26.9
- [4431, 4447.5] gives -1.17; 30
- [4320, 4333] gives -2.19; 27.1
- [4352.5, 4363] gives -1.25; 27.5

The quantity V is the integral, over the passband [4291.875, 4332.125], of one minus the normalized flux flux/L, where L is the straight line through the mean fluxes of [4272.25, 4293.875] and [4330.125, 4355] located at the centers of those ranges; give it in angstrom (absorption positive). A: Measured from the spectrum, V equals 3.4 angstrom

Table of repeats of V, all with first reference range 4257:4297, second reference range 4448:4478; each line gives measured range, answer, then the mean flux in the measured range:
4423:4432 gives 0.3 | 27.9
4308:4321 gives -0.3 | 25.9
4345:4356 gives -0.2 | 27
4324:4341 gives -0.6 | 26.8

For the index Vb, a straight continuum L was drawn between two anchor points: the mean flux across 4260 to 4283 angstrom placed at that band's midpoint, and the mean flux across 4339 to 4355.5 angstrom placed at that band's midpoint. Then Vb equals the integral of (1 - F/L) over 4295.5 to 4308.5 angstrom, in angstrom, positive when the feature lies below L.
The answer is 3.7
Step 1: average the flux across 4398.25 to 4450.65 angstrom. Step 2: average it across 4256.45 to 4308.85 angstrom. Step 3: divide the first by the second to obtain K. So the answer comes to 1.33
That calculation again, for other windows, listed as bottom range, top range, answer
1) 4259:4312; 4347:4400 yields 1.21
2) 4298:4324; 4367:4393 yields 1.13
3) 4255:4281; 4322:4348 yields 1.08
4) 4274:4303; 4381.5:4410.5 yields 1.23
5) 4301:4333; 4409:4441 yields 1.21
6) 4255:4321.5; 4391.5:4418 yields 1.27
